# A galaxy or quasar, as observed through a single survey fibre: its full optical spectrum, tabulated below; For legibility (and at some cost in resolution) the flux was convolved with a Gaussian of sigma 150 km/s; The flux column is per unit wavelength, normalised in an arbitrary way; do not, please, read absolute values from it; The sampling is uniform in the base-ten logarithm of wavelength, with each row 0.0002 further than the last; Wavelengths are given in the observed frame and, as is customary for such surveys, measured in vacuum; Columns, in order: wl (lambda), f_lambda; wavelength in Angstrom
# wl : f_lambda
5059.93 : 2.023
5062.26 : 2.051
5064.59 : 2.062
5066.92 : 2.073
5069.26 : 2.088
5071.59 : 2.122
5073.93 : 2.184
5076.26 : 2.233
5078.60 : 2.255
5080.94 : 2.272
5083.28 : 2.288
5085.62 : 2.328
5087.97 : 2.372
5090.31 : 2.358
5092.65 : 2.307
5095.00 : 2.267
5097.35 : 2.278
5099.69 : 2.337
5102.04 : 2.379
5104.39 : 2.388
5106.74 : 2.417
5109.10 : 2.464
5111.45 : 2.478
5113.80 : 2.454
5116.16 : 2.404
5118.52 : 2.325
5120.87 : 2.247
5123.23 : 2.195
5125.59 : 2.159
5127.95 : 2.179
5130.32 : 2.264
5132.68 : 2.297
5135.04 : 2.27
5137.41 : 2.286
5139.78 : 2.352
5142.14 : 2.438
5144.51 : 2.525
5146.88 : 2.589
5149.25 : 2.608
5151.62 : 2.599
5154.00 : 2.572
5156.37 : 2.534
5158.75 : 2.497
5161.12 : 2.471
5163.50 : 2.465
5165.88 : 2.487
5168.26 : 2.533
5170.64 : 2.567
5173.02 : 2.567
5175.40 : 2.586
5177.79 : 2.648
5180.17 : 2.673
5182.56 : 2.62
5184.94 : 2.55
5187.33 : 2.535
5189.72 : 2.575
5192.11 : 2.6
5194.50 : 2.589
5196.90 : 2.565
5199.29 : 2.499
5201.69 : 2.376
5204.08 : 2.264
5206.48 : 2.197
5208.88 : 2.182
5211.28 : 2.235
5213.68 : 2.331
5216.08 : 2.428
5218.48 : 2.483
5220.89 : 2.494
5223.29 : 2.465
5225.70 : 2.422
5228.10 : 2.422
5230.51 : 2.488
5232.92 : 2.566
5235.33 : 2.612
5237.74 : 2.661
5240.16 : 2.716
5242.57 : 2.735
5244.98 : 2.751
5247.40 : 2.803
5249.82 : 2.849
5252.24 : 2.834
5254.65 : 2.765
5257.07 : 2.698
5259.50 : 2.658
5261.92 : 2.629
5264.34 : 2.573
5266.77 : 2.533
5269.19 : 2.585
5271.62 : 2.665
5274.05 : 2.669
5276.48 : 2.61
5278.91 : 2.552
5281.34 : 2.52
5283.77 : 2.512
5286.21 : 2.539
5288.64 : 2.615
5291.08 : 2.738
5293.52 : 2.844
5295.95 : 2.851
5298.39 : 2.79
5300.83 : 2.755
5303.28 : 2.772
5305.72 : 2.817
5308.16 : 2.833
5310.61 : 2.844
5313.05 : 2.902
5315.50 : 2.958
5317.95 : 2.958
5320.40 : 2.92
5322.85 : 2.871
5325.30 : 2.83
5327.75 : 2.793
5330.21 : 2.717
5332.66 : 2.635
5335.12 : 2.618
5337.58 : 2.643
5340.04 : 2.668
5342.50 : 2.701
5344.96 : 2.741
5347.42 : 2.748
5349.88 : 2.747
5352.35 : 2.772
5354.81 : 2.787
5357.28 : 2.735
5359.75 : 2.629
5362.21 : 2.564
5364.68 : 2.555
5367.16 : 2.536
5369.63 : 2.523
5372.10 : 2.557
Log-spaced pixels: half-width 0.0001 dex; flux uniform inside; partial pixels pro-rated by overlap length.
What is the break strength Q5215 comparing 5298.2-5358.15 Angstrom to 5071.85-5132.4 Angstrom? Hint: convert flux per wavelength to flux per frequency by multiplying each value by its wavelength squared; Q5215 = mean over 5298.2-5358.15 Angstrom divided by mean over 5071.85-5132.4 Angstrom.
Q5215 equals 1.3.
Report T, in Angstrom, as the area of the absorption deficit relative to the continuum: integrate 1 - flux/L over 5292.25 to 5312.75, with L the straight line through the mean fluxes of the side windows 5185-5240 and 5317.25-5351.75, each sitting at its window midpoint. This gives -1.1 Angstrom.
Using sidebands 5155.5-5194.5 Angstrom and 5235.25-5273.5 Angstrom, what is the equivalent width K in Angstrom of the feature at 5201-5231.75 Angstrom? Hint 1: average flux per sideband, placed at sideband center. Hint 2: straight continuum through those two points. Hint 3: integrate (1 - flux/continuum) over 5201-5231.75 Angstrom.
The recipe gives 3.0 Angstrom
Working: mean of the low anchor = 2.56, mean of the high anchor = 2.69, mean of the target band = 2.37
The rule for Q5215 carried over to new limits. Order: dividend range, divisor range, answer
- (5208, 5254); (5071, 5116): 1.16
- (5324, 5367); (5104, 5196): 1.18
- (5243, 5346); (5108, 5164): 1.21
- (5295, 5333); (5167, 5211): 1.19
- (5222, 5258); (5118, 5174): 1.14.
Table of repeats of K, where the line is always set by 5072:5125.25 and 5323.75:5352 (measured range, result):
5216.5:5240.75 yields 0.1 Angstrom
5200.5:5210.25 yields 1.0 Angstrom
